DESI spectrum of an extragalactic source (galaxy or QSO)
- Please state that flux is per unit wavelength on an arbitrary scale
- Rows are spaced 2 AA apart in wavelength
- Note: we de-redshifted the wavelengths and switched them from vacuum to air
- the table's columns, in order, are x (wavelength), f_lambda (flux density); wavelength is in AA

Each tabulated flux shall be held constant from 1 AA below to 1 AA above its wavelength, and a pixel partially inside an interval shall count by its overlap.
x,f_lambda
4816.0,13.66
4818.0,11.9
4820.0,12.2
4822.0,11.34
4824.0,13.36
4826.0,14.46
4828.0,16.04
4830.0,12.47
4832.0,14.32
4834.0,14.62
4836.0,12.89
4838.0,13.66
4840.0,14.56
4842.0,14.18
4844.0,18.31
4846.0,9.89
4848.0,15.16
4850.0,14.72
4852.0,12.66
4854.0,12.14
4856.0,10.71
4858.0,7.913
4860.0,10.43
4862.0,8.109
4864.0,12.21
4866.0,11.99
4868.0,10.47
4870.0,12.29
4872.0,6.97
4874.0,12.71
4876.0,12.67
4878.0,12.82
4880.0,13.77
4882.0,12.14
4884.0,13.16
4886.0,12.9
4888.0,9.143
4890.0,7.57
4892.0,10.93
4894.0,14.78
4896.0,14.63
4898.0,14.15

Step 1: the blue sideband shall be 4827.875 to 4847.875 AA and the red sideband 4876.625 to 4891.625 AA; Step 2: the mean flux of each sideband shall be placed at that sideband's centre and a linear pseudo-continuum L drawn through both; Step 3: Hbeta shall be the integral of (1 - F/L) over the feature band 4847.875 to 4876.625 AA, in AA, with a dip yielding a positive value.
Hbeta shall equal 3.4 AA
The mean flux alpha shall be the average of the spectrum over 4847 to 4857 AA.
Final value 13.1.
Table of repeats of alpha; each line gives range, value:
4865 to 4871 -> 11.6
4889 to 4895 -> 11.1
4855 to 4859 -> 9.31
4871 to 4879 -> 11.3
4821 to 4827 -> 13.1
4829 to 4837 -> 13.6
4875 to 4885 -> 12.9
